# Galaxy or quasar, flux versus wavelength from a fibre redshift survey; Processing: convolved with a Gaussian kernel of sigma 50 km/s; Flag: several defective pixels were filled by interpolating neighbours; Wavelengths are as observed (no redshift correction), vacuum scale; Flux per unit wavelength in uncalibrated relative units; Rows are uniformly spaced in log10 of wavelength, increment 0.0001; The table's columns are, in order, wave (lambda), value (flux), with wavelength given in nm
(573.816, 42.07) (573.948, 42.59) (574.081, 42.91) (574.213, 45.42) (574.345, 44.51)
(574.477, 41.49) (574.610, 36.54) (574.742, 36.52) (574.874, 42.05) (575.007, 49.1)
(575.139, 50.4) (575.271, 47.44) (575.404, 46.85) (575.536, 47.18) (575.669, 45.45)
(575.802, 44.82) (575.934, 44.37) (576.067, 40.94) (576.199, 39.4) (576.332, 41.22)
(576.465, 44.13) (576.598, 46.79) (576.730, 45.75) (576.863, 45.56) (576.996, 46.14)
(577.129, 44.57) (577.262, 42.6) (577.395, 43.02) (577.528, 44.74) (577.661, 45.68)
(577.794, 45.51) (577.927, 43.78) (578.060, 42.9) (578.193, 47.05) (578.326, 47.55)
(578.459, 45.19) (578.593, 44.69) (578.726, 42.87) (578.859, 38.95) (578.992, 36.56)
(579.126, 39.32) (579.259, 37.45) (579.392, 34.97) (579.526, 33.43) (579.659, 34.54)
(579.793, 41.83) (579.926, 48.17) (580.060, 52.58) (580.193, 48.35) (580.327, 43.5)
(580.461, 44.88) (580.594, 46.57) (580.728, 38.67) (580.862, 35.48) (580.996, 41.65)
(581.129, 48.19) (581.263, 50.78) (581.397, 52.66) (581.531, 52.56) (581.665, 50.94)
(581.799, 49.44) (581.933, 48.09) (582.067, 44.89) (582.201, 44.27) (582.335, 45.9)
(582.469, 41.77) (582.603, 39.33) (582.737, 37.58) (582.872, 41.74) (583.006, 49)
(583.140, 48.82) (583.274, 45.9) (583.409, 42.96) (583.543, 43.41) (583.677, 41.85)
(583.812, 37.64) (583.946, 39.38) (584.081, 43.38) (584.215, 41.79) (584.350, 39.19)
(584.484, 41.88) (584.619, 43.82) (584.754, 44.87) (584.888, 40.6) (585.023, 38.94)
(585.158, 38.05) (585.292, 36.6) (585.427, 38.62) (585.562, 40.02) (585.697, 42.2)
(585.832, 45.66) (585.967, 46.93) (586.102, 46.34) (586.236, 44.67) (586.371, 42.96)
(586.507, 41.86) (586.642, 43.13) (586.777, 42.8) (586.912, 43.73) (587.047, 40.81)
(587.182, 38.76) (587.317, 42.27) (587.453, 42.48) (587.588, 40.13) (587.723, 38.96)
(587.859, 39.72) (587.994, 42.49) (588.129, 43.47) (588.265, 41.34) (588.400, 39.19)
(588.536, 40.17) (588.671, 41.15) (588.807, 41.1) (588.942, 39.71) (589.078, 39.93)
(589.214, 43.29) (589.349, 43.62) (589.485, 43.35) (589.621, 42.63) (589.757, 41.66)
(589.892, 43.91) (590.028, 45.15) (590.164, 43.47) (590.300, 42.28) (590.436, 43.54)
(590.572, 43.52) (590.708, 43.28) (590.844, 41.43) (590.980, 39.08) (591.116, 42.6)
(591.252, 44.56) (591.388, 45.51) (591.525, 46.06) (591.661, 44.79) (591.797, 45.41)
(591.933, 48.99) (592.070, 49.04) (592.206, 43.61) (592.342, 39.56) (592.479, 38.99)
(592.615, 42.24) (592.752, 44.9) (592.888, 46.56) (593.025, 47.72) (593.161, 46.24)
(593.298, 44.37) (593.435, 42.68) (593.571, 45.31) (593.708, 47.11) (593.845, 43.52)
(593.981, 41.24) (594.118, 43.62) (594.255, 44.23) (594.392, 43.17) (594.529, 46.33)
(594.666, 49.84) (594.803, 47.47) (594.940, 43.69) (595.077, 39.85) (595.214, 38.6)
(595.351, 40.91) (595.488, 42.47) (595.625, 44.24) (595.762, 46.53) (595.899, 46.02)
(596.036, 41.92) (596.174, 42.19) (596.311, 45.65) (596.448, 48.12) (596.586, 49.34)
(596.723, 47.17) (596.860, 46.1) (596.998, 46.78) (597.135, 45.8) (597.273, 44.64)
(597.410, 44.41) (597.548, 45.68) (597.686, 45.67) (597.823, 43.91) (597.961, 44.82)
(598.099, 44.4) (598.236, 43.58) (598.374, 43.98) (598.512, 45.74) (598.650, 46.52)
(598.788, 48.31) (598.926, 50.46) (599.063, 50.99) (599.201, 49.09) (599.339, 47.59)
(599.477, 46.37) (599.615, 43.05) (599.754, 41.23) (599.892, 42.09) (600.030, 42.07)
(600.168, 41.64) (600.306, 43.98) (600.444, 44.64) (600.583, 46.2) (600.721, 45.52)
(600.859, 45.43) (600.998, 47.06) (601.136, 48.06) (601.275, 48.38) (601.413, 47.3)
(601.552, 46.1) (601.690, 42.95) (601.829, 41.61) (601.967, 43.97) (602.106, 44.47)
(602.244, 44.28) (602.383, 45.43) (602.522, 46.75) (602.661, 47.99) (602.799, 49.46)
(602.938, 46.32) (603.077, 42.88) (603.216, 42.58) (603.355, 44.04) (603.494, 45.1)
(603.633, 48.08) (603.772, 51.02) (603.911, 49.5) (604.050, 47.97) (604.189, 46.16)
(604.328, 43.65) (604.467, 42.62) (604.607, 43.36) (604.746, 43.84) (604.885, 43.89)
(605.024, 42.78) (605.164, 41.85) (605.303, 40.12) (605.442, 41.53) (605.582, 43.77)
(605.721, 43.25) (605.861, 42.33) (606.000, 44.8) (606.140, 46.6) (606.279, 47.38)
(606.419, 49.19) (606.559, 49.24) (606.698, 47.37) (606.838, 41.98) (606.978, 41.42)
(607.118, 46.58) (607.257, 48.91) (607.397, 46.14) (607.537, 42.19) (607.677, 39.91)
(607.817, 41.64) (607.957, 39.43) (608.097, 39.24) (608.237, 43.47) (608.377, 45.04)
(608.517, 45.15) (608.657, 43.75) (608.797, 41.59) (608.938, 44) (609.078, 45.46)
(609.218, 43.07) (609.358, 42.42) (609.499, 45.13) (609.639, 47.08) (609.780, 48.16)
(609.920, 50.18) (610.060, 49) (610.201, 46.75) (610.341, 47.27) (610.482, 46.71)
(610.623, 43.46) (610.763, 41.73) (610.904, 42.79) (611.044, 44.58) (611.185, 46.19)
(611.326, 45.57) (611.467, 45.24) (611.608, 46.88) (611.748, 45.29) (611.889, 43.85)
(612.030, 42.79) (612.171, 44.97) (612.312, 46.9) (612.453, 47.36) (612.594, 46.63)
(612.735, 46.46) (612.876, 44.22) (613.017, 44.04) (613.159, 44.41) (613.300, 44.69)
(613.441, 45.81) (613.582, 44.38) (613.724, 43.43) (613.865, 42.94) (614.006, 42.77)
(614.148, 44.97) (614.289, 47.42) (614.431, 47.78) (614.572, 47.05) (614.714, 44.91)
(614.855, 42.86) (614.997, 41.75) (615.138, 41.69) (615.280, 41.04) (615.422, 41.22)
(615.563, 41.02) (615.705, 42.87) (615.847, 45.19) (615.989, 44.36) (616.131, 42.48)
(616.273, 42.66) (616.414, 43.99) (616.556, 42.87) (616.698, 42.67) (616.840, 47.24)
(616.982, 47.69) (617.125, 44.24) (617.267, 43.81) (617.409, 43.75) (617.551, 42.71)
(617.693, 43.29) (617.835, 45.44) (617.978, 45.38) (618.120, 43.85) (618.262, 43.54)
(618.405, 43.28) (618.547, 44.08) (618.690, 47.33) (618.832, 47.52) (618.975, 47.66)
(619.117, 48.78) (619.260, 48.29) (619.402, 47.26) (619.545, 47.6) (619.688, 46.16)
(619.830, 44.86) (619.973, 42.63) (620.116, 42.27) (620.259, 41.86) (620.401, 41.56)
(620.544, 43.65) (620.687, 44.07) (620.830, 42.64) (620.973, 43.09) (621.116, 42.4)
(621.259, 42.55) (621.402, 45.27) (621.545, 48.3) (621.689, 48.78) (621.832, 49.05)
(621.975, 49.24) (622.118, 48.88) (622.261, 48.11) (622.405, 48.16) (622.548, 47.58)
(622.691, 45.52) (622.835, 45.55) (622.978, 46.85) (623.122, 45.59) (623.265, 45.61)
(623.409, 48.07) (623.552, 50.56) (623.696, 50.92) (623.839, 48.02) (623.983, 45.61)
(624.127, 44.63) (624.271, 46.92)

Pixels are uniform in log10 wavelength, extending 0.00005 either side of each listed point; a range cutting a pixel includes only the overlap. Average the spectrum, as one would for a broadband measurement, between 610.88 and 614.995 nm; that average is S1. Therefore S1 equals 45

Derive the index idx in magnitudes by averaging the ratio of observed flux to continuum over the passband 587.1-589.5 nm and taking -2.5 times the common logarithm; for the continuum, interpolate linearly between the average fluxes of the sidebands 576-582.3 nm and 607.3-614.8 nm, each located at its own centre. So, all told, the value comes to 0.08 mag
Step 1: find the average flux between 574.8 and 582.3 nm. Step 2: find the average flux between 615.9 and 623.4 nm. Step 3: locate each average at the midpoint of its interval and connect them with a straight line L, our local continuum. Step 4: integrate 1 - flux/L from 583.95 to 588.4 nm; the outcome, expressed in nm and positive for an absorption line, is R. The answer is 0.28 nm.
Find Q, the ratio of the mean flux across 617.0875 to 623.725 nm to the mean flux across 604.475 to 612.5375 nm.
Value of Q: 1.02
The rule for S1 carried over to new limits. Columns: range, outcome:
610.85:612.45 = 45.1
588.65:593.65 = 43.6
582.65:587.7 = 42.1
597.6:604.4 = 45.7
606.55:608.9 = 43.6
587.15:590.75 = 41.9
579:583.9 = 43.8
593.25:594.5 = 44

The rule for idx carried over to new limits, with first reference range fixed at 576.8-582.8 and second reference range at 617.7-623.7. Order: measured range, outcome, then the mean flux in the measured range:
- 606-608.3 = 0.019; 44.4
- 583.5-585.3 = 0.082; 40.9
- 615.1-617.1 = 0.055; 43.4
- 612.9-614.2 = 0.034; 44.1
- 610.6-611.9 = 0.018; 44.7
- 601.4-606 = 0.008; 44.7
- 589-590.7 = 0.034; 43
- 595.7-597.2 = -0.031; 46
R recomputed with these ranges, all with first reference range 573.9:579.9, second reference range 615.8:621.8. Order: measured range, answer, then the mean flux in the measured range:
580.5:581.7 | -0.08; 46.2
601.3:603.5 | -0.05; 45.1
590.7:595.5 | -0.04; 44.1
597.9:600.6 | -0.09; 45.3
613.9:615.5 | 0.02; 43.9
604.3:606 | 0.05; 42.8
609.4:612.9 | -0.11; 45.8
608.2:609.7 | 0.00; 44.2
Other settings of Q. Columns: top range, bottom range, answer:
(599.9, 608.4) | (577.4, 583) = 1.02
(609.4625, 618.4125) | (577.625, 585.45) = 1.04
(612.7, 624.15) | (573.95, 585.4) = 1.04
